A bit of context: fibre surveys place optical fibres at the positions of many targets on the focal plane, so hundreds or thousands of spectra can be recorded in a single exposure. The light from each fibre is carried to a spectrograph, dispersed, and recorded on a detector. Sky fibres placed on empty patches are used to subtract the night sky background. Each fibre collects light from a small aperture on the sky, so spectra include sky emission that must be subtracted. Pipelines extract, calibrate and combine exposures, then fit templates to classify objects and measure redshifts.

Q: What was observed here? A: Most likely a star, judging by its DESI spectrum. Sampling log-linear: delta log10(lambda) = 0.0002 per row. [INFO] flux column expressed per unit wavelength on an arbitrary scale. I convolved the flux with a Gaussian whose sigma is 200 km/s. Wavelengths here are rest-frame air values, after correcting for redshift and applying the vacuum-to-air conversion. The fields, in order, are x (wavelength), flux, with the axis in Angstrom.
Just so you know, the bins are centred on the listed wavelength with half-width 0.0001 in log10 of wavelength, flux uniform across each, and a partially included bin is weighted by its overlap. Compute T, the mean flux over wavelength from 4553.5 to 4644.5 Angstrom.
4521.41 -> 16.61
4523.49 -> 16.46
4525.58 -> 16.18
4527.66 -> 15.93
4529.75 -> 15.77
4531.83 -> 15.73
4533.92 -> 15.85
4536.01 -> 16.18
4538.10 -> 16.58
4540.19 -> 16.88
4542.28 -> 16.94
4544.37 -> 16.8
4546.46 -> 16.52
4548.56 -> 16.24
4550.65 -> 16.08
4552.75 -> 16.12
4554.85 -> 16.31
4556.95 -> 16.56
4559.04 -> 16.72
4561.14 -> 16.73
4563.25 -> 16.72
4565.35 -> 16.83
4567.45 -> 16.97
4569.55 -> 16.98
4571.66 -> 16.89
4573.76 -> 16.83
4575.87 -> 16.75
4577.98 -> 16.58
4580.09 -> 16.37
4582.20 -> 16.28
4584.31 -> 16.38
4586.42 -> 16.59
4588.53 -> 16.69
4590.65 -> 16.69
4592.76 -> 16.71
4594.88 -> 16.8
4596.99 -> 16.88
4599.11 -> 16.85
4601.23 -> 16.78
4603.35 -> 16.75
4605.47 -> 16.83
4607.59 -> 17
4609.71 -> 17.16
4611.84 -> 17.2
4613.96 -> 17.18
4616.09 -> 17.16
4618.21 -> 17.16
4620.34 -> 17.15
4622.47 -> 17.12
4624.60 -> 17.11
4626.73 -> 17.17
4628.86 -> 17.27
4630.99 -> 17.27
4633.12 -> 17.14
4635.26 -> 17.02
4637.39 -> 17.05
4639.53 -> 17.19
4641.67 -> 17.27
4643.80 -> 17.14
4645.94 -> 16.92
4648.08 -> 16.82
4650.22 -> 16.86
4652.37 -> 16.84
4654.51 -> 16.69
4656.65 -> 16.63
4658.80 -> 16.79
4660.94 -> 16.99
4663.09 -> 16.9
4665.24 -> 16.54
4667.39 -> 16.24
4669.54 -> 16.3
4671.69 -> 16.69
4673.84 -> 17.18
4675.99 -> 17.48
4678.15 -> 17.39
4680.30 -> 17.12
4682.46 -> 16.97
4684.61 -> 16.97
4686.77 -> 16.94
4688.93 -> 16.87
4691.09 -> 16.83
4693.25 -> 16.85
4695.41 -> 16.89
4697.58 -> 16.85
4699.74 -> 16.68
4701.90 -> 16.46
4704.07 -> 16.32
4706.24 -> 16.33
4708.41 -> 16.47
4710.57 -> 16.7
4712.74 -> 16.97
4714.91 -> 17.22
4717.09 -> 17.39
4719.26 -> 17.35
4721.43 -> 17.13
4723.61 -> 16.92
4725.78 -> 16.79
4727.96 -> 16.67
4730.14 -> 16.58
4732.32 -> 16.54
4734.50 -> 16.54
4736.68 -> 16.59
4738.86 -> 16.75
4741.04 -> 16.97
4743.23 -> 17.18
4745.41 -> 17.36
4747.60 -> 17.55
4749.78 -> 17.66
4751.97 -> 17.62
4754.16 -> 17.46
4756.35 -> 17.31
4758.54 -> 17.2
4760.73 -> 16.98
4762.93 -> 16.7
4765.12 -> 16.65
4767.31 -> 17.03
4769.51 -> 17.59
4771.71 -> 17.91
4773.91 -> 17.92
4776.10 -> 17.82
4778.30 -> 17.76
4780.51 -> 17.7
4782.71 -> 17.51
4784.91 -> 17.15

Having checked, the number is 16.9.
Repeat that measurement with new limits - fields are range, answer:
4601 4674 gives 17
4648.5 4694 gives 16.9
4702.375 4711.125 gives 16.4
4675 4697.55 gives 17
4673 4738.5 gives 16.9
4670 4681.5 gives 17.1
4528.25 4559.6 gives 16.3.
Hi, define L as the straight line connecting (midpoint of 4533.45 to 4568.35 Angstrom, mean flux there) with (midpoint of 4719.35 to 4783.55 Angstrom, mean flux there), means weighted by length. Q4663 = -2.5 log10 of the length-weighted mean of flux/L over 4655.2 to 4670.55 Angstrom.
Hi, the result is 0.02 mag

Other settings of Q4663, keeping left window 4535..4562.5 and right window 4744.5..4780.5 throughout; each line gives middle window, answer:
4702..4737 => 0.03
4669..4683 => 0.00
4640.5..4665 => 0.00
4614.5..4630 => -0.02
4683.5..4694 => 0.01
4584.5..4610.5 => 0.00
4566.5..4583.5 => 0.00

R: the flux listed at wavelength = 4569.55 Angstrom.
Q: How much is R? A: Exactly 16.98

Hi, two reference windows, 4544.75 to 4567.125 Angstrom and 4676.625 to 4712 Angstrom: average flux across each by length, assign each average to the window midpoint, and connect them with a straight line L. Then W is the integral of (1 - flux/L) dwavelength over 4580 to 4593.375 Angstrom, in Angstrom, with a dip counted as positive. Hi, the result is 0.0 Angstrom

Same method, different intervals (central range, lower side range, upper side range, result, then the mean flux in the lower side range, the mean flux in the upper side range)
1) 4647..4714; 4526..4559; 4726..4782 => 0.4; 16.3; 17.2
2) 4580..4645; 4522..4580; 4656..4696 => -1.1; 16.5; 16.9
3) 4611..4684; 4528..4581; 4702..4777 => -0.9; 16.5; 17.1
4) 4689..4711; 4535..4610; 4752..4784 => 0.6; 16.7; 17.4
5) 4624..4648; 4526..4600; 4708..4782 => -0.5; 16.5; 17.2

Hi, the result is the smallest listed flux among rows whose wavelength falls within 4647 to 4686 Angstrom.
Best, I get 16.24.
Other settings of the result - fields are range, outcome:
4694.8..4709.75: 16.32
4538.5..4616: 16.08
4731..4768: 16.54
